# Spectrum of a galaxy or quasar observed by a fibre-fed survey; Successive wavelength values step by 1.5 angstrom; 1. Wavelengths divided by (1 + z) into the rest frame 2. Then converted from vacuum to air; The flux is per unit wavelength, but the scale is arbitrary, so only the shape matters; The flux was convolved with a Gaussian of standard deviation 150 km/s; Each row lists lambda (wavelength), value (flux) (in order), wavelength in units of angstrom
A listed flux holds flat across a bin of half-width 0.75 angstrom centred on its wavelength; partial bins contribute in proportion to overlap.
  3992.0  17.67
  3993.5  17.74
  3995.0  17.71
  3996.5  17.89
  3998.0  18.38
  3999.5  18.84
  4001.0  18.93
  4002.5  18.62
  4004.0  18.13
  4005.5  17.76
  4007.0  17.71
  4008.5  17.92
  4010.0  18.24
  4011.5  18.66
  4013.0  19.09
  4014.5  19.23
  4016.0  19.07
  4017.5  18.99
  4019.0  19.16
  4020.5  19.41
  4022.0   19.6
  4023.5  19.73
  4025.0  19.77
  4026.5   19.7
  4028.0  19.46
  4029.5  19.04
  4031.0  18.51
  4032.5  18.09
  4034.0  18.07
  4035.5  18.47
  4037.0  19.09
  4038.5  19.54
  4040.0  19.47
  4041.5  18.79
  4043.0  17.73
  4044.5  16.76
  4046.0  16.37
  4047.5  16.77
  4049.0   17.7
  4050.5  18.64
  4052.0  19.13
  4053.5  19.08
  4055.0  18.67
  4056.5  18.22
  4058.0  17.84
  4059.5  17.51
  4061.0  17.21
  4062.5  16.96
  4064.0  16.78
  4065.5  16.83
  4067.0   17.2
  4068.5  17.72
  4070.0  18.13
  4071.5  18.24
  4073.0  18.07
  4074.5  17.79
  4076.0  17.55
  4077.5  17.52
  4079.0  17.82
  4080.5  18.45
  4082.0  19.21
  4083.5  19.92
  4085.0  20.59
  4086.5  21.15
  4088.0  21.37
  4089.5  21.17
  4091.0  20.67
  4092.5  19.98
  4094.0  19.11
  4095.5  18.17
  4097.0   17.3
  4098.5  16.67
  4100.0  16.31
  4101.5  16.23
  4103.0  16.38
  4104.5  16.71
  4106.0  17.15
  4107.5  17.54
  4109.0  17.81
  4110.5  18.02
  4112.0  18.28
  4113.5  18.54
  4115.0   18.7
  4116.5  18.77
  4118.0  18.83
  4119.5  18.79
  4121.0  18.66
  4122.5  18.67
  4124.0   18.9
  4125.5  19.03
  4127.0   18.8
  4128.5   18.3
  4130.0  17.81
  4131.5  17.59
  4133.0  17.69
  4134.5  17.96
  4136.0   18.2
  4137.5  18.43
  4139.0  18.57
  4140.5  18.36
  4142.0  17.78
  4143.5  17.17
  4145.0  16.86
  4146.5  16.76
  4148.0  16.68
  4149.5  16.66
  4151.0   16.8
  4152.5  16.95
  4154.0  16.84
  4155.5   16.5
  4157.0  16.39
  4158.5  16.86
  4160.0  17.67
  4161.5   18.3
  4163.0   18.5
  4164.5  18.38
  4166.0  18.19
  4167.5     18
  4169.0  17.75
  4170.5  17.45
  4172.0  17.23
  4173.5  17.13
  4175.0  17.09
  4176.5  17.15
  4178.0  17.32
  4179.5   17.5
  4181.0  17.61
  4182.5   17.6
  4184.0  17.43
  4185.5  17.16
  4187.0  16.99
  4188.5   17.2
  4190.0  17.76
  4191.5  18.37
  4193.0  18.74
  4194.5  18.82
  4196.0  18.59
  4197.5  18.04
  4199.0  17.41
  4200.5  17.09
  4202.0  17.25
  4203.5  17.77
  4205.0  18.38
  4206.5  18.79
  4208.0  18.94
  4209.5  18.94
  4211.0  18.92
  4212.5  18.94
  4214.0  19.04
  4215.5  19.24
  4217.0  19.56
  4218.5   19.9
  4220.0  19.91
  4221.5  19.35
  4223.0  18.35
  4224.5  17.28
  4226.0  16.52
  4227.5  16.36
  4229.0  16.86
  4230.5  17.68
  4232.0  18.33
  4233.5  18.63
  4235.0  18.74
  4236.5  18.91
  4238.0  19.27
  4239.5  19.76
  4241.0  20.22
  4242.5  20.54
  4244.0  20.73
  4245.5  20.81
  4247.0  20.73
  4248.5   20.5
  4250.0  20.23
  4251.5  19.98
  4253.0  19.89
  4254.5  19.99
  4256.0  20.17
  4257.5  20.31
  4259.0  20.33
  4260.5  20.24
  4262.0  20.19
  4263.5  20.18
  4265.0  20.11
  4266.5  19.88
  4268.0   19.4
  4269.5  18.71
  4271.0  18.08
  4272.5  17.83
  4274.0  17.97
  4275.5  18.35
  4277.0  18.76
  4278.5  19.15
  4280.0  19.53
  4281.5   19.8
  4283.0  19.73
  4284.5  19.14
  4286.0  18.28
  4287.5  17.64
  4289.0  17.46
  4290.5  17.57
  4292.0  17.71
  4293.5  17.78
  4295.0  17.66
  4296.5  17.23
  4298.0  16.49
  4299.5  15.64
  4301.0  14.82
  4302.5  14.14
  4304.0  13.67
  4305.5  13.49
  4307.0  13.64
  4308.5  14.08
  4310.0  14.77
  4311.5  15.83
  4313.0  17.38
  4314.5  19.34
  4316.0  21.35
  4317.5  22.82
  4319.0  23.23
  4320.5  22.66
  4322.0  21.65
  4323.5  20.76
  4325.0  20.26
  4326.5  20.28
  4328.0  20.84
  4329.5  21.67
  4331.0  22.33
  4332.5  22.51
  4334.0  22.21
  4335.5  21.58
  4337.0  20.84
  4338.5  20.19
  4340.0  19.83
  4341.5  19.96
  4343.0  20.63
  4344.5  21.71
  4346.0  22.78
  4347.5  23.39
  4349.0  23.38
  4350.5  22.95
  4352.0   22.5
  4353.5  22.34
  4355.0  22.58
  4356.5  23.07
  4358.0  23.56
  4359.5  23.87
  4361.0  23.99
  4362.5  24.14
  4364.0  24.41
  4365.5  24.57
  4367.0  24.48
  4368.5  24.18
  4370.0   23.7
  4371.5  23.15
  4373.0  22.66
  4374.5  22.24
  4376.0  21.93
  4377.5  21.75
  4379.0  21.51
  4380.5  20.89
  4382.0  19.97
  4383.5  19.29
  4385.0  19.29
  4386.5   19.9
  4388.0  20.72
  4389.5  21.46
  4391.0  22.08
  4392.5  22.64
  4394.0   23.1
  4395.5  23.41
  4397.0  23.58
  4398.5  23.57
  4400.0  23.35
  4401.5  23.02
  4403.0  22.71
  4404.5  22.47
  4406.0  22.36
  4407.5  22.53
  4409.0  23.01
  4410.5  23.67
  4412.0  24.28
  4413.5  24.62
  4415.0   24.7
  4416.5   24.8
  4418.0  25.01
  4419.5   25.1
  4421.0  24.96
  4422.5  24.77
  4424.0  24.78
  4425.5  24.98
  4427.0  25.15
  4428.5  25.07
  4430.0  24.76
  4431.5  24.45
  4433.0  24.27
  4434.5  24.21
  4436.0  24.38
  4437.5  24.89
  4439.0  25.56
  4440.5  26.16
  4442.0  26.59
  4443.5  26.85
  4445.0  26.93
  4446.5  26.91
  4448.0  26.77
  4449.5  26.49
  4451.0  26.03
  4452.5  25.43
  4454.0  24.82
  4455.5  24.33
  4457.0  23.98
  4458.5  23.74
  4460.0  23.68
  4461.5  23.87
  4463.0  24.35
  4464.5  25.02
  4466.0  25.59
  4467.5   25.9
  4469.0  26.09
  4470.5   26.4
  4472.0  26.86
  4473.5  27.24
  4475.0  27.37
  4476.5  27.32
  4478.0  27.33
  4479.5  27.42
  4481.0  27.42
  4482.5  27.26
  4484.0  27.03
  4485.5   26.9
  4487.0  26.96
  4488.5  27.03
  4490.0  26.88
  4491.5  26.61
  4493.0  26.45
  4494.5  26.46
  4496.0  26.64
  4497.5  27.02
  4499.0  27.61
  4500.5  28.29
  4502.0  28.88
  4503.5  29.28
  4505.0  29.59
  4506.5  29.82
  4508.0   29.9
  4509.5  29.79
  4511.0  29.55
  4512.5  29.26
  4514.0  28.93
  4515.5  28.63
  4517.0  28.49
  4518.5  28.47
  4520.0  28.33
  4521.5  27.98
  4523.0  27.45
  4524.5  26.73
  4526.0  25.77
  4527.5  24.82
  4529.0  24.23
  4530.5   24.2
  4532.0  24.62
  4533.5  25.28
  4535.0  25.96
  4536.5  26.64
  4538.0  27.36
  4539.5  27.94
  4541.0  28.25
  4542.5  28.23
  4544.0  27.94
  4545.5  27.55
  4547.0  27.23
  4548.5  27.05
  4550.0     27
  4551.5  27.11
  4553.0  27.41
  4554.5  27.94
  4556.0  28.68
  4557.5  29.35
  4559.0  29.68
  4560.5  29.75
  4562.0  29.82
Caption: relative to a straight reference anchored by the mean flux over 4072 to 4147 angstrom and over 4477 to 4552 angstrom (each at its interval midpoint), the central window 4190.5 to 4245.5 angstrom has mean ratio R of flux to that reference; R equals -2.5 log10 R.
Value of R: 0.117 mag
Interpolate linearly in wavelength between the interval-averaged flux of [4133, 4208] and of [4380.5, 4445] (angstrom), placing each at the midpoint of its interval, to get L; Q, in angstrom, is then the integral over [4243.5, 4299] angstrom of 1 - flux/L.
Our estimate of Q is 2.66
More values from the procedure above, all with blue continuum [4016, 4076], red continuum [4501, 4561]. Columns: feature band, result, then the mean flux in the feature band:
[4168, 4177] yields 1.5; 17.3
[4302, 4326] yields 5.5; 18.1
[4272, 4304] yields 7.5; 17.7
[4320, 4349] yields 3.1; 21.4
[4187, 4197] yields 1.4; 18.1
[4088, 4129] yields 2.5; 18.3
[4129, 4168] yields 5.3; 17.5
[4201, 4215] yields 1.9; 18.5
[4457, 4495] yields 0.7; 26.2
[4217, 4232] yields 2.5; 18.1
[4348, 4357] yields 0.5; 22.8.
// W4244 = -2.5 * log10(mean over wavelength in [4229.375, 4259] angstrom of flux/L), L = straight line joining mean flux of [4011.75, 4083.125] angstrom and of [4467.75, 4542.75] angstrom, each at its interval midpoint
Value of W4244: 0.13 mag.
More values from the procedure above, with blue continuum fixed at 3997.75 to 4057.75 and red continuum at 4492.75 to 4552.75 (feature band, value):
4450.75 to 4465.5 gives 0.08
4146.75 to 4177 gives 0.21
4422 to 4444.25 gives 0.03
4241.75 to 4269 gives 0.13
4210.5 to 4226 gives 0.17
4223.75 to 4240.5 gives 0.23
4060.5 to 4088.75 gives 0.06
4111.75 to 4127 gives 0.08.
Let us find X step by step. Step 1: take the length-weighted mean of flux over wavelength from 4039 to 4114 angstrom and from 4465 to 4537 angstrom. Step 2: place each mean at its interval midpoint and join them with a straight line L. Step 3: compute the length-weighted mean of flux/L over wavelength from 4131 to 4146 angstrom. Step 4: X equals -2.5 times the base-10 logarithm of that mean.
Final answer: 0.09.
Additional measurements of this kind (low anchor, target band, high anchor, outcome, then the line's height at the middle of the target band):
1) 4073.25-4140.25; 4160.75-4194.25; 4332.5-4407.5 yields 0.10 mag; 19.5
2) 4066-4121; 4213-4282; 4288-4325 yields -0.08 mag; 17.8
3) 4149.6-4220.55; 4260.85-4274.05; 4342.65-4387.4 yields 0.04 mag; 20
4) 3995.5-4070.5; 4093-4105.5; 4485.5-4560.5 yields 0.14 mag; 19.6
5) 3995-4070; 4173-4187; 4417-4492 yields 0.21 mag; 20.9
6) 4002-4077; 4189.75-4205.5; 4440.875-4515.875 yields 0.19 mag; 21.4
